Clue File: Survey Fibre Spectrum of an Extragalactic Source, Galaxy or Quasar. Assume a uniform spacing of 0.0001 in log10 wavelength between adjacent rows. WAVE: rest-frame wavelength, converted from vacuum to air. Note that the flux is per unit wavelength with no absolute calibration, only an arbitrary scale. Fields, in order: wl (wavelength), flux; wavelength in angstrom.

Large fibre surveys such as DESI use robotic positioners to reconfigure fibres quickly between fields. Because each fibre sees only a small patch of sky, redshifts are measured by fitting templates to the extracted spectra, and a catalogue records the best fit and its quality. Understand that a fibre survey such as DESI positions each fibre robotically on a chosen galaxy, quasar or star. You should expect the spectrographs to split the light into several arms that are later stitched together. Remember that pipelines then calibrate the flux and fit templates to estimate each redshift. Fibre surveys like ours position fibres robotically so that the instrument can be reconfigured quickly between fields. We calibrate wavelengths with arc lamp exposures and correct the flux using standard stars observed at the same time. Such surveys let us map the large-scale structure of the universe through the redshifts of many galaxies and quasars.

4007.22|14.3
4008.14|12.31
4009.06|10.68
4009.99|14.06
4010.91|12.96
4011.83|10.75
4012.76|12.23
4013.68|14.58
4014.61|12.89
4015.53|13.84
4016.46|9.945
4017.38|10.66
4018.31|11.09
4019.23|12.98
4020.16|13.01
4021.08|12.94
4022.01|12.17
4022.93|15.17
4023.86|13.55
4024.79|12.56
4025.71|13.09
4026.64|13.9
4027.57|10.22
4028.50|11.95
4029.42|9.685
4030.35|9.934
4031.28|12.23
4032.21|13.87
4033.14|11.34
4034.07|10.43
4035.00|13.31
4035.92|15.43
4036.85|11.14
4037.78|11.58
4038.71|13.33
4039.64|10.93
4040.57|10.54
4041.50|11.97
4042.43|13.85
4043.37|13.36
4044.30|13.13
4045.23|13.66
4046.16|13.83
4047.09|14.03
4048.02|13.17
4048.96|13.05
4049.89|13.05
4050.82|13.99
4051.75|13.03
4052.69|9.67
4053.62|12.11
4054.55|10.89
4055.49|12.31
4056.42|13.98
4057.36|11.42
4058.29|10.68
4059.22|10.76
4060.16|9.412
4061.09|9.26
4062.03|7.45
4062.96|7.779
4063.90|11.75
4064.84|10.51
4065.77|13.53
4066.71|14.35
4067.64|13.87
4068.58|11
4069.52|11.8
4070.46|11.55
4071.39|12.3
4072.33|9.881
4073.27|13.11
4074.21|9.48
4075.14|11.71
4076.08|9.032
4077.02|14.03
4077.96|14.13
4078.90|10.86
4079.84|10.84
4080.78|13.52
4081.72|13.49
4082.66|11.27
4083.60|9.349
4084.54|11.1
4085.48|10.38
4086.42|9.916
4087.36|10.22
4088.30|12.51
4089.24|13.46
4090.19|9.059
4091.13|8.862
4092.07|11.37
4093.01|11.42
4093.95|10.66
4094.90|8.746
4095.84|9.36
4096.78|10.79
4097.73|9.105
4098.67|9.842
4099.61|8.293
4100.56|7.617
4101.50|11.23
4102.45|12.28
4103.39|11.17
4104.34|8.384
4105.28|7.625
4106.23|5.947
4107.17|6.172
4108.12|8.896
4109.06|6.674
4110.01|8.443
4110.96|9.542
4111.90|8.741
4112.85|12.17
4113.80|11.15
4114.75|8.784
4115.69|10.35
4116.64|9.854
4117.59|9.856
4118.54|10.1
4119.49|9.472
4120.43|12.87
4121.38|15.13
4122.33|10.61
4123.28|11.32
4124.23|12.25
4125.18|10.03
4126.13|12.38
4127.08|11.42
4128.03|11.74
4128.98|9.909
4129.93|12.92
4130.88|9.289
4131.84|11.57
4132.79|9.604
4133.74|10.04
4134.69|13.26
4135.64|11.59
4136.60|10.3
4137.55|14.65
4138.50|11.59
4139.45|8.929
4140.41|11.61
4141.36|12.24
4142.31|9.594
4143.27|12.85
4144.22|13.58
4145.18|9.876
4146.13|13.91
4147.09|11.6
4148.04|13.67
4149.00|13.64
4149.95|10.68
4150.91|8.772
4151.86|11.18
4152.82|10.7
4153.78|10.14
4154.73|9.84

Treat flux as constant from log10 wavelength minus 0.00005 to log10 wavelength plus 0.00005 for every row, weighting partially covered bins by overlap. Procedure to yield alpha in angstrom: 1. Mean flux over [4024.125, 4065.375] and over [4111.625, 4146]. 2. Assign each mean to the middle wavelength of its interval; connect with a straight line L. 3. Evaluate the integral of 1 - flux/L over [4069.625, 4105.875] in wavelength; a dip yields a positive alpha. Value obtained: 2.58 angstrom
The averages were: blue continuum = 11.9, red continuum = 11.2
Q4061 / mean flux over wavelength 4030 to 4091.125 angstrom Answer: 11.8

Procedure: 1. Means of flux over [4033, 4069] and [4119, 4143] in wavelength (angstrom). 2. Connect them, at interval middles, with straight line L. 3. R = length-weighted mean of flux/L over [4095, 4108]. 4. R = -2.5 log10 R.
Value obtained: 0.272 mag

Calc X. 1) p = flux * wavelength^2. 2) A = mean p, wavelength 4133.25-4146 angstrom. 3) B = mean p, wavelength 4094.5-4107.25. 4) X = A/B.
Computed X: 1.30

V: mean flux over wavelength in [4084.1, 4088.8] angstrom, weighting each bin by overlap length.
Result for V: 10.9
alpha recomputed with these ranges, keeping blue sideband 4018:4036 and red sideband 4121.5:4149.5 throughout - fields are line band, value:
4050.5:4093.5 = 2.6 angstrom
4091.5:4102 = 1.8 angstrom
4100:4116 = 3.7 angstrom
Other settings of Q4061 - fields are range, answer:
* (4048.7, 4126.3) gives 10.8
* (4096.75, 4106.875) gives 9.18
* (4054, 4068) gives 11.2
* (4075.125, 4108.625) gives 10.3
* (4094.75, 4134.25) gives 10.1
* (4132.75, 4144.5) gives 11.6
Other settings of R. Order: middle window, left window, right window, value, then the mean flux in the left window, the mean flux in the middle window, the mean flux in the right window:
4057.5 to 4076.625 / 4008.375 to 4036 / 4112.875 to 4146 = 0.08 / 12.3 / 11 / 11.2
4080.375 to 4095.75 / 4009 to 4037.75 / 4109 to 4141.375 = 0.05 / 12.4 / 10.9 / 10.9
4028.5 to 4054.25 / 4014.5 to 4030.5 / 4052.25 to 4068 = -0.07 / 12.2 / 12.4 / 11.2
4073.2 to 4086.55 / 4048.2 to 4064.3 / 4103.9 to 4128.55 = -0.07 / 11.2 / 11.5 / 10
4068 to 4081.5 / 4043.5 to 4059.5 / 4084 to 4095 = -0.03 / 12.6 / 11.7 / 10.7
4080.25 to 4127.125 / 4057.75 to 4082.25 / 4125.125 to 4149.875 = 0.12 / 11.4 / 10.3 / 11.6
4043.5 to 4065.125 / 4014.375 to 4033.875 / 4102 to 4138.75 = -0.01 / 12.2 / 11.7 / 10.5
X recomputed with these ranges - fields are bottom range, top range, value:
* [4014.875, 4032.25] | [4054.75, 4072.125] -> 0.94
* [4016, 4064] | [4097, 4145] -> 0.91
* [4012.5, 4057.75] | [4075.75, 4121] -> 0.84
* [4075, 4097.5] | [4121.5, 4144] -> 1.05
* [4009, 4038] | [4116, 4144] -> 0.96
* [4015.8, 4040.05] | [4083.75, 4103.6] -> 0.88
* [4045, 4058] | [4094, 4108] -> 0.73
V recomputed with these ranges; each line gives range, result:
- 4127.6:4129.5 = 10.9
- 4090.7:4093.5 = 10.6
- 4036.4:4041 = 11.5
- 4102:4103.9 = 11.7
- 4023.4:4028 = 12.7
